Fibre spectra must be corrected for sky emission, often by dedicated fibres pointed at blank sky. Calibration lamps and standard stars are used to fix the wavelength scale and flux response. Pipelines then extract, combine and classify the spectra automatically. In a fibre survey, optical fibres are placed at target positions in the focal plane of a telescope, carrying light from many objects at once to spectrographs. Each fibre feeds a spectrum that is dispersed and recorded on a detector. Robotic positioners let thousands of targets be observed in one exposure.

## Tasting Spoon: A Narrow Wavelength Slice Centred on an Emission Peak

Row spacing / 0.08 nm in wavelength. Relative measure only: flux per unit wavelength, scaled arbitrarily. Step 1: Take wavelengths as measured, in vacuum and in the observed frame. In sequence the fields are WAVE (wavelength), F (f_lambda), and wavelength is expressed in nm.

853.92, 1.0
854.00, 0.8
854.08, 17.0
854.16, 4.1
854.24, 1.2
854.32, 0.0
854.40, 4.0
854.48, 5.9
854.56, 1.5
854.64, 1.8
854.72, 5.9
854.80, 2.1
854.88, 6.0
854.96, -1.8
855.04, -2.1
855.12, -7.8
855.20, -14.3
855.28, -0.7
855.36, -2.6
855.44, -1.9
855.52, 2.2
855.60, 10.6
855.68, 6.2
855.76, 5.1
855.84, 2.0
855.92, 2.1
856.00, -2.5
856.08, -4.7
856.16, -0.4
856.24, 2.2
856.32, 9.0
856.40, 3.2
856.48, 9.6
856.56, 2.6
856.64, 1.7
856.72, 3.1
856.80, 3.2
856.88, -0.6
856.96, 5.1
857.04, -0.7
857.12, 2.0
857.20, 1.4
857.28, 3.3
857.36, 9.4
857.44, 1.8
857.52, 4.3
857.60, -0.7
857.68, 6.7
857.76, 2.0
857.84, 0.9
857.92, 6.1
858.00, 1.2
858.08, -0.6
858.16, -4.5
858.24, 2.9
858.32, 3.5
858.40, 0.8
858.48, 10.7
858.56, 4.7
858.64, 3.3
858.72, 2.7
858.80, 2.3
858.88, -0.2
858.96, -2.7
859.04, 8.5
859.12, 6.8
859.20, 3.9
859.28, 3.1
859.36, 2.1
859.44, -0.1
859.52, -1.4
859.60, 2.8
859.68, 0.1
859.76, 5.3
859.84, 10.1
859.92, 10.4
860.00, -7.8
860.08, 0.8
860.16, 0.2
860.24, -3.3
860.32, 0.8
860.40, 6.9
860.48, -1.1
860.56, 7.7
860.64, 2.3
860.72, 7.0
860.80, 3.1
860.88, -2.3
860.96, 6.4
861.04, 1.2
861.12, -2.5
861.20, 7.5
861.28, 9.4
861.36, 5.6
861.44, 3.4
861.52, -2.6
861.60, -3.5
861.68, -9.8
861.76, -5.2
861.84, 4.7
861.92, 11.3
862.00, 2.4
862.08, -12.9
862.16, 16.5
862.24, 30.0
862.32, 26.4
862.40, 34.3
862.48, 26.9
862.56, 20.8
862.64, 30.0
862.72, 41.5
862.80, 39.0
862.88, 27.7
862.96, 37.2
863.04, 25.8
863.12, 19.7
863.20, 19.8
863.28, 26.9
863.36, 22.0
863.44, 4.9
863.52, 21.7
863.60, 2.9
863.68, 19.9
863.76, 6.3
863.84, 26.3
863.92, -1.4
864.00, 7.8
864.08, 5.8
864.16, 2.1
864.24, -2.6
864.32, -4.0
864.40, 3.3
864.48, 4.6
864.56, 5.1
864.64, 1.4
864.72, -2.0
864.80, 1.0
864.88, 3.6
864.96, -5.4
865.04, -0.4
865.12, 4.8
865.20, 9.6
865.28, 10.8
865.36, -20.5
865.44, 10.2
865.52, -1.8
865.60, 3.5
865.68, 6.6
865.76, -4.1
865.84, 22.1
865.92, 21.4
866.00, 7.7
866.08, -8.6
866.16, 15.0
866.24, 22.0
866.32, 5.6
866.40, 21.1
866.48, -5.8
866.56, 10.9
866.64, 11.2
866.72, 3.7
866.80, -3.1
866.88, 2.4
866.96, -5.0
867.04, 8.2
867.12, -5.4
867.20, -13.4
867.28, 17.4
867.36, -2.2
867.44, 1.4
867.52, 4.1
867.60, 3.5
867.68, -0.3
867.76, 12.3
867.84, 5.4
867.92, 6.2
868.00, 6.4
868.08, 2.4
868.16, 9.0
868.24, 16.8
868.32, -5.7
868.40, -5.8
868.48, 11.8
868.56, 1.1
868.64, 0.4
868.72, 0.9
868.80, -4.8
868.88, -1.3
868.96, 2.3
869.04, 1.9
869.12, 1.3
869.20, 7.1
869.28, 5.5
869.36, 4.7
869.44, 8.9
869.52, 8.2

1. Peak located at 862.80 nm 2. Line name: [O II] 3727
